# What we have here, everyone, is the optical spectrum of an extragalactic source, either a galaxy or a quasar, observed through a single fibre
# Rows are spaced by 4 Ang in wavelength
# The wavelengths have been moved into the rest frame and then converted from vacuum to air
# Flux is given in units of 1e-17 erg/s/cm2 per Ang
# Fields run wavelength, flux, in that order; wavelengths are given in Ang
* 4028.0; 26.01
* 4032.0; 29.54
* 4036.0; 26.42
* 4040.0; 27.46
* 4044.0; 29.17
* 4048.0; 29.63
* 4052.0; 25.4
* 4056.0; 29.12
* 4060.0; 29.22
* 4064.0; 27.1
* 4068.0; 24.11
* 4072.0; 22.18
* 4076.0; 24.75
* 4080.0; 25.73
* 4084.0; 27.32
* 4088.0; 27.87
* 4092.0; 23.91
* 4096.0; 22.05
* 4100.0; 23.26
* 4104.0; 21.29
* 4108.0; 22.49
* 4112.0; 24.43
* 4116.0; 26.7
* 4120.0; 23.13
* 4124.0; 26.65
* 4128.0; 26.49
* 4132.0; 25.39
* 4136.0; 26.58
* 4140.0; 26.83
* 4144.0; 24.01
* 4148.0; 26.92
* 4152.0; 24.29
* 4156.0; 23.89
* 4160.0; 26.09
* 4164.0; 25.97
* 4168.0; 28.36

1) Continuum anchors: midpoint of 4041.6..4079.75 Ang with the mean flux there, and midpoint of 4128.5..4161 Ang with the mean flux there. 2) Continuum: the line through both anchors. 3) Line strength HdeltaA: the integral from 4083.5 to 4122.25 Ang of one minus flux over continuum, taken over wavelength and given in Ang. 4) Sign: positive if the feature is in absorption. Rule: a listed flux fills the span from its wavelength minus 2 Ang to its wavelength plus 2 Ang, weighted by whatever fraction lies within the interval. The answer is 2.9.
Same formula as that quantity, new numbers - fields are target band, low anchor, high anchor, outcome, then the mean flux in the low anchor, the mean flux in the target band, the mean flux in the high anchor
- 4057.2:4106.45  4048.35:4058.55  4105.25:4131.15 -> 2.9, 27.7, 24.9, 24.9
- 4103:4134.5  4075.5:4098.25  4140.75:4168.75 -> 0.9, 25.3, 24.7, 25.6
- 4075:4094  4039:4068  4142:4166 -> 0.8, 27.9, 26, 25.2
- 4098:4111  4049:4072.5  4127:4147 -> 1.8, 26.6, 22.5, 25.9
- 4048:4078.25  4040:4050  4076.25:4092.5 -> 1.7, 29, 26.2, 26.3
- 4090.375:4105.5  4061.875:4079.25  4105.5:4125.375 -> 1.2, 24.7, 22.6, 24.5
